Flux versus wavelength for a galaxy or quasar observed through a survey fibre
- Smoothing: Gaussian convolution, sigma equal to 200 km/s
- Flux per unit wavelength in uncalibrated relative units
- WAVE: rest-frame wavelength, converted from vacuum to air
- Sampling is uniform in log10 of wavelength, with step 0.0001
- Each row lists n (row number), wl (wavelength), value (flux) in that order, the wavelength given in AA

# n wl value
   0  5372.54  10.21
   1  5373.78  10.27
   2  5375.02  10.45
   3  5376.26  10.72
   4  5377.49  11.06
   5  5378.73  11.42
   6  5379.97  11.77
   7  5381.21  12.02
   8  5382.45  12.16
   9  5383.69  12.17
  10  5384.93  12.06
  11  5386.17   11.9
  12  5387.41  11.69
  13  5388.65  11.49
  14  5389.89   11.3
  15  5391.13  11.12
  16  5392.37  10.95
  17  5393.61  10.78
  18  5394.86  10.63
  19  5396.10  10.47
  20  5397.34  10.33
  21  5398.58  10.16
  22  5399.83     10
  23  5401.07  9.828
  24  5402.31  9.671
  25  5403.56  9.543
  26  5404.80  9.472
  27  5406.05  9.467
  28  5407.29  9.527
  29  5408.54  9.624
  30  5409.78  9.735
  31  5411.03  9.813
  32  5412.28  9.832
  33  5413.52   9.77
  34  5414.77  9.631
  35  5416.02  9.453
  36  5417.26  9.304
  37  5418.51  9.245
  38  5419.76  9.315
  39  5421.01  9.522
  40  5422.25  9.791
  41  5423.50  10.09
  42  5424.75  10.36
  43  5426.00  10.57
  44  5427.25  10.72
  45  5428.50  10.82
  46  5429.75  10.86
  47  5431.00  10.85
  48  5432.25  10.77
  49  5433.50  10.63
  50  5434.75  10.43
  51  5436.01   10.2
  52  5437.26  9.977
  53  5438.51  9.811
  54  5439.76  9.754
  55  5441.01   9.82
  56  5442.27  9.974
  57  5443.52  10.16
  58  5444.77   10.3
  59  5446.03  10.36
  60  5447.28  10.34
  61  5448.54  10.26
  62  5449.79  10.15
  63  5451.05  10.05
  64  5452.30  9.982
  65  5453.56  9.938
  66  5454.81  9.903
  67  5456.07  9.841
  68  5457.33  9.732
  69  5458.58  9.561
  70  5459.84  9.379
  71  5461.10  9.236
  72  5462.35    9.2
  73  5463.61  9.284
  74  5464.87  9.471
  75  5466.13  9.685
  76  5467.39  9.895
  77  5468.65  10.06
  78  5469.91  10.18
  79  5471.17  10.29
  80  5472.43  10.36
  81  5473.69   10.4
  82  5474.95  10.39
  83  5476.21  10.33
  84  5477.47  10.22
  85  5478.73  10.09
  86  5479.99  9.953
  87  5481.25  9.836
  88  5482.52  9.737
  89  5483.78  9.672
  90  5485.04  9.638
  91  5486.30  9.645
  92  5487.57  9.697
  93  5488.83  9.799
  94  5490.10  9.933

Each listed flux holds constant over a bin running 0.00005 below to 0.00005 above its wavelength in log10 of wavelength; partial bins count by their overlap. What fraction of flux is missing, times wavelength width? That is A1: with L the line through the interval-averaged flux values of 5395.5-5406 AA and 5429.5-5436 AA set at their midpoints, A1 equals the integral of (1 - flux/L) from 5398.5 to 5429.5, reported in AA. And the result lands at 1.2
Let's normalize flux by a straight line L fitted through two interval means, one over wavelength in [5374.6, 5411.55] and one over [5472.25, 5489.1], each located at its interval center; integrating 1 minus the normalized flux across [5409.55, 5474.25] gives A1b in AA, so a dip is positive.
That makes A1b 2.0 AA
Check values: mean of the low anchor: 10.7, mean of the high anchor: 9.98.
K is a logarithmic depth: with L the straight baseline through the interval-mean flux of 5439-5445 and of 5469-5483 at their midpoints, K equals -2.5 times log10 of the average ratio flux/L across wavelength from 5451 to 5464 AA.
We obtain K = 0.05 mag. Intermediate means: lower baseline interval 9.99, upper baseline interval 10.2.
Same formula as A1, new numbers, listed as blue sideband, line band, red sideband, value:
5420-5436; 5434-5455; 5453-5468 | -0.2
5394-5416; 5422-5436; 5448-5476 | -1.0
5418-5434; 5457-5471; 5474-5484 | 0.7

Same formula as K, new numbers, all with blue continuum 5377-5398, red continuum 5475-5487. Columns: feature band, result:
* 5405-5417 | 0.14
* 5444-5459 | 0.04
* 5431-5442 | 0.04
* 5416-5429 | 0.09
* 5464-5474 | 0.01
